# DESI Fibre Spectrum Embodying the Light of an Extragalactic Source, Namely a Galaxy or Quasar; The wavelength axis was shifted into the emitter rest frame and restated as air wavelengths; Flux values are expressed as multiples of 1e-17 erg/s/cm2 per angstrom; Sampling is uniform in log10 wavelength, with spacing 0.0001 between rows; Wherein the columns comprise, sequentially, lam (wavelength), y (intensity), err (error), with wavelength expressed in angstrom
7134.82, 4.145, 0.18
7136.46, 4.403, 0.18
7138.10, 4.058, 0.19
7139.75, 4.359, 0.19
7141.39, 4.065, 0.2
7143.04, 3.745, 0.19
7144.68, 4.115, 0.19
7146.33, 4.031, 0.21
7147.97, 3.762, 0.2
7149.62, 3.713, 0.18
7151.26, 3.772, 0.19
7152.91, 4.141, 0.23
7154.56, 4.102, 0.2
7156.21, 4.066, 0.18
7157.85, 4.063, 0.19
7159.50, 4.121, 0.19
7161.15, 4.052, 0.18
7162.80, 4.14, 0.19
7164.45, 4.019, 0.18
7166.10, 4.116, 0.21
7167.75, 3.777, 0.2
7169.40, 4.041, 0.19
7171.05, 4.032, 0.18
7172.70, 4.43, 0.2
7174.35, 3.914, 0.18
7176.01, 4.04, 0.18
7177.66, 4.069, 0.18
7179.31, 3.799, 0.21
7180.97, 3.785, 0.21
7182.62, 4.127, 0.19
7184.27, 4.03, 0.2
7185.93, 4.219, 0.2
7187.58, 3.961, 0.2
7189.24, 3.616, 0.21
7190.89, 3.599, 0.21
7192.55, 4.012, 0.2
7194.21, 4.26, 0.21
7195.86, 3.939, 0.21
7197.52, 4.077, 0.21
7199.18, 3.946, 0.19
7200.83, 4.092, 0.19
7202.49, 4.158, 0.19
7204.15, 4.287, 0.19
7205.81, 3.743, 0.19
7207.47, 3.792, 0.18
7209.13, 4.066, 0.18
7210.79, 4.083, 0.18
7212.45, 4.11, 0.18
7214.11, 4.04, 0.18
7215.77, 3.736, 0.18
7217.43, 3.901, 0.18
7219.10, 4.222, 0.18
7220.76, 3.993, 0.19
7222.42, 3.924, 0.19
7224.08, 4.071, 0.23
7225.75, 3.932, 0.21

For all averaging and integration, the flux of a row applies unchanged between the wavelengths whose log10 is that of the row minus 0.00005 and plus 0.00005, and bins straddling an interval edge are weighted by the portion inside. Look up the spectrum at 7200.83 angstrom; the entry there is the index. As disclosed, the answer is 4.092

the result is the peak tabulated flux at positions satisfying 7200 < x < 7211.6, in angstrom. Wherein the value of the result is 4.287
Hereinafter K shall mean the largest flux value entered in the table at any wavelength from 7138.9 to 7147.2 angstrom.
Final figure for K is 4.359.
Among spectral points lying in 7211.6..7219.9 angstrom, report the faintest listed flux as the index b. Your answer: 3.736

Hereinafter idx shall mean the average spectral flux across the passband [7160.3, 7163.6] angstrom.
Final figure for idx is 4.09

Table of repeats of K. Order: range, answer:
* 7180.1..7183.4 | 4.127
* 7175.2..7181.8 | 4.069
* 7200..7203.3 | 4.158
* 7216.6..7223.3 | 4.222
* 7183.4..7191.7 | 4.219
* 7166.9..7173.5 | 4.43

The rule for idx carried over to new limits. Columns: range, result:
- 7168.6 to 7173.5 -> 4.17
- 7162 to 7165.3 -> 4.08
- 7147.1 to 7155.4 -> 3.9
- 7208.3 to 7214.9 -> 4.08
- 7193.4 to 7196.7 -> 4.1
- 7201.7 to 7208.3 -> 3.99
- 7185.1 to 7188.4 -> 4.09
